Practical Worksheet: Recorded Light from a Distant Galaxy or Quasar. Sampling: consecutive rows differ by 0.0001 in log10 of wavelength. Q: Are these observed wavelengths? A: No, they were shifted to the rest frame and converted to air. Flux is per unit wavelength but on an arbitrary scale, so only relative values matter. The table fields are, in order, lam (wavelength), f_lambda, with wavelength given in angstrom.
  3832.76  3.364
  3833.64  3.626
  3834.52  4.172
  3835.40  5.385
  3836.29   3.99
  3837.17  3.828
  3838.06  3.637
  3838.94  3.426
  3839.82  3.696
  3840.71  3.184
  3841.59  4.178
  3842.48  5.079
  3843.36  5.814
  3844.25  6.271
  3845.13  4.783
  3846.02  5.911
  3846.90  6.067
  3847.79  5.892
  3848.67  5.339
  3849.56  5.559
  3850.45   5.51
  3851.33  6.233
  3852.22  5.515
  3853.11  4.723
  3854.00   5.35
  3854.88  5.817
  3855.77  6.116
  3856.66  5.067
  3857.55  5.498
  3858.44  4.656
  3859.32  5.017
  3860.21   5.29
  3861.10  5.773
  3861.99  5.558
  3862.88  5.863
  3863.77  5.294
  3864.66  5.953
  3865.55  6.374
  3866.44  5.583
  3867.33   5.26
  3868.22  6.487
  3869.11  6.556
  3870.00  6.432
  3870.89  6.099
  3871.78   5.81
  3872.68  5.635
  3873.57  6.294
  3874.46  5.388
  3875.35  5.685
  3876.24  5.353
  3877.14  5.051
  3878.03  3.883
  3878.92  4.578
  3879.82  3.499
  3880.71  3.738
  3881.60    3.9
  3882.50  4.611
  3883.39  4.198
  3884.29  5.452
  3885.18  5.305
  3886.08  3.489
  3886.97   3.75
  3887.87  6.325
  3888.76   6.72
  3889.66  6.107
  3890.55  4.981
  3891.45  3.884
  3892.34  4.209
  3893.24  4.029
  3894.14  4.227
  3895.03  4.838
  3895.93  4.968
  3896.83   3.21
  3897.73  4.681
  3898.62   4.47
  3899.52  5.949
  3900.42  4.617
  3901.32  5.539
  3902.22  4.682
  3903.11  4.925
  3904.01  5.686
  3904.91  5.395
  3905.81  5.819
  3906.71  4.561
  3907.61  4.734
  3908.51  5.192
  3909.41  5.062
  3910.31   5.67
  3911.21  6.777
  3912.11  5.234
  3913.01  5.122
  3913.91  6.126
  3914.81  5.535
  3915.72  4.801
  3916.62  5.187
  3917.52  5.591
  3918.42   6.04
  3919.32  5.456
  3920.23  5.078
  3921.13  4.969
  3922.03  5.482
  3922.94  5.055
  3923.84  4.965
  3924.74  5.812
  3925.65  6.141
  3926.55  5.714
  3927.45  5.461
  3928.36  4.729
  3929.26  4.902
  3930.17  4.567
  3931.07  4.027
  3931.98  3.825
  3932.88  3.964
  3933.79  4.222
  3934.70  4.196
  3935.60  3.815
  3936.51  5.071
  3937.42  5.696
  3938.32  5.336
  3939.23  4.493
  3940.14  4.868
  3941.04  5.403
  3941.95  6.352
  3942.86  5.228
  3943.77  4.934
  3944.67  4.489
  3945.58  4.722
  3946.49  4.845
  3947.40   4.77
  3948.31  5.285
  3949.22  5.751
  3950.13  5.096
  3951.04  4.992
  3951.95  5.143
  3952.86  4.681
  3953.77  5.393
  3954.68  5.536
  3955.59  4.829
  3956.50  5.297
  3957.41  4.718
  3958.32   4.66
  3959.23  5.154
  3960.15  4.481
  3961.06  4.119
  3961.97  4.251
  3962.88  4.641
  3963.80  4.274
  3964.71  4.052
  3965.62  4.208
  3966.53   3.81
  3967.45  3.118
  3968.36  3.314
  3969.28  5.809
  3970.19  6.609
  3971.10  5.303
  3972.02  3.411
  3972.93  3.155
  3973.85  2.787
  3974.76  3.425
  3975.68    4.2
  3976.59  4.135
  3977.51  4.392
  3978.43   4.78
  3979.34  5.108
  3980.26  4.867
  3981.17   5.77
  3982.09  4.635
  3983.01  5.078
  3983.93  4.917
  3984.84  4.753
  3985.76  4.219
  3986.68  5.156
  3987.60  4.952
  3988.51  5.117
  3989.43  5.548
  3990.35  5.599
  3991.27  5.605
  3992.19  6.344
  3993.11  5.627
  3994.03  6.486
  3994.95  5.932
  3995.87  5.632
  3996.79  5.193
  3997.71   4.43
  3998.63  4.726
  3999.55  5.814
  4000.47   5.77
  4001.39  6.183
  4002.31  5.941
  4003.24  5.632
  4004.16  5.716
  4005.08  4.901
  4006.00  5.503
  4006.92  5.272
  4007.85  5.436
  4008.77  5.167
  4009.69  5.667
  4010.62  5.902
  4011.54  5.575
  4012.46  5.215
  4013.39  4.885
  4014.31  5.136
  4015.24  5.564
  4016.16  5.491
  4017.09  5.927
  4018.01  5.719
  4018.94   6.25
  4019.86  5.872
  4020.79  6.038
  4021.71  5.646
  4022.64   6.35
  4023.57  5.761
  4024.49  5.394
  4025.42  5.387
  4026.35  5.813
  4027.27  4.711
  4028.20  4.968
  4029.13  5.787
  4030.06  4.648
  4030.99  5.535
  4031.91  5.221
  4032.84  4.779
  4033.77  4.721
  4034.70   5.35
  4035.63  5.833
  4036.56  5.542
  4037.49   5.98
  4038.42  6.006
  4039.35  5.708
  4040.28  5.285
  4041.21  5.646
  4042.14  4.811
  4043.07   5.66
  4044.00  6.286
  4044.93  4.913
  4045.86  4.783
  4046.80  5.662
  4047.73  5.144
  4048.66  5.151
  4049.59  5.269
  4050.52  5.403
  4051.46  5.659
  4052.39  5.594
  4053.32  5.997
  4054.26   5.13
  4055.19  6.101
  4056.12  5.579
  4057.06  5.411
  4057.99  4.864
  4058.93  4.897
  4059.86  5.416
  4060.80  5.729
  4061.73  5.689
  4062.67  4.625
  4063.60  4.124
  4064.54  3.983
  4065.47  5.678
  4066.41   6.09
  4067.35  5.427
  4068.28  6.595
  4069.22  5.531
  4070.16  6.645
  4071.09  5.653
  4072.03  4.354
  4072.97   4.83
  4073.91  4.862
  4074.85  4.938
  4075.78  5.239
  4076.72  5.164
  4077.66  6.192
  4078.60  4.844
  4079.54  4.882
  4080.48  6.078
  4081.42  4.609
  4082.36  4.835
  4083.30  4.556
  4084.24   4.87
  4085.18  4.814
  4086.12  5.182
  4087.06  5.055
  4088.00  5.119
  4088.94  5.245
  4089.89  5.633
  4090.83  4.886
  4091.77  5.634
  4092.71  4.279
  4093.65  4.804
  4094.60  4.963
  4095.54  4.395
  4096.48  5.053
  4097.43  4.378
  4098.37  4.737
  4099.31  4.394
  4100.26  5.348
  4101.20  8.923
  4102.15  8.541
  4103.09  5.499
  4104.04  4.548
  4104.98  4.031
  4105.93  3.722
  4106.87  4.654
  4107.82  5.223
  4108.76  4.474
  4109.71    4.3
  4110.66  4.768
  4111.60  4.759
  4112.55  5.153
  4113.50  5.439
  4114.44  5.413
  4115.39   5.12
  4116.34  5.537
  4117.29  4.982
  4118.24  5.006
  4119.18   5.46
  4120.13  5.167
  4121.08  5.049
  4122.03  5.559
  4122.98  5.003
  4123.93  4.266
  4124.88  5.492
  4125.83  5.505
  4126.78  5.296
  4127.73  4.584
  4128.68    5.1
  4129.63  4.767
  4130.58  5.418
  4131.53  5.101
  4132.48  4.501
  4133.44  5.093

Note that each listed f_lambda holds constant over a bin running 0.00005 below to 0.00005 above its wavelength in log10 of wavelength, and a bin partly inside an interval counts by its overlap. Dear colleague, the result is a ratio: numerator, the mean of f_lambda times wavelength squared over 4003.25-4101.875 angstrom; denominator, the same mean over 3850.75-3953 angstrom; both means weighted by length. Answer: 1.12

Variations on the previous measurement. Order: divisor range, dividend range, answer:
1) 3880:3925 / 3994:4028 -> 1.17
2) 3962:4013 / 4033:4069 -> 1.12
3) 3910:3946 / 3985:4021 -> 1.12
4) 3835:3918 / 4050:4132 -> 1.12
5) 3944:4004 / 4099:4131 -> 1.13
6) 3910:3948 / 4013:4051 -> 1.13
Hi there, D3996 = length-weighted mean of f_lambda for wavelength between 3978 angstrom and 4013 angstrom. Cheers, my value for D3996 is 5.37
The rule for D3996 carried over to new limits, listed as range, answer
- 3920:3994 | 4.84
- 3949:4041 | 5.14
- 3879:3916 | 4.92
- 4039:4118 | 5.23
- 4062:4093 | 5.17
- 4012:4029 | 5.57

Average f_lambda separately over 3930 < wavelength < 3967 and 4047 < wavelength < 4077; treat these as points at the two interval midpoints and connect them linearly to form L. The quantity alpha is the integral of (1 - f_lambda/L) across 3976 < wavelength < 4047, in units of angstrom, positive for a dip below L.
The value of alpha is -4.4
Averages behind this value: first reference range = 4.76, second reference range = 5.34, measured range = 5.4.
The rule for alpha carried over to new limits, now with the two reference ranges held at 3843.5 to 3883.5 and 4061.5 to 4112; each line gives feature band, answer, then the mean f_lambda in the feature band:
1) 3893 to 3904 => 1.3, 4.73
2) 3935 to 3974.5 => 4.3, 4.73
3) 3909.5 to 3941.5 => 1.3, 5.12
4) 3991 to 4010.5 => -1.2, 5.57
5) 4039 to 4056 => -0.9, 5.46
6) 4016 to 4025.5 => -1.1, 5.83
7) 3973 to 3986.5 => 2.0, 4.48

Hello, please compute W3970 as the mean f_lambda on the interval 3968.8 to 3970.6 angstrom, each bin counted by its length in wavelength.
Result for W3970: 6.16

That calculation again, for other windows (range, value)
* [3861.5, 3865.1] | 5.66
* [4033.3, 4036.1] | 5.29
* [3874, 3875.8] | 5.56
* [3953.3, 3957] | 5.26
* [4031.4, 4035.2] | 5.04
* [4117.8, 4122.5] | 5.26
